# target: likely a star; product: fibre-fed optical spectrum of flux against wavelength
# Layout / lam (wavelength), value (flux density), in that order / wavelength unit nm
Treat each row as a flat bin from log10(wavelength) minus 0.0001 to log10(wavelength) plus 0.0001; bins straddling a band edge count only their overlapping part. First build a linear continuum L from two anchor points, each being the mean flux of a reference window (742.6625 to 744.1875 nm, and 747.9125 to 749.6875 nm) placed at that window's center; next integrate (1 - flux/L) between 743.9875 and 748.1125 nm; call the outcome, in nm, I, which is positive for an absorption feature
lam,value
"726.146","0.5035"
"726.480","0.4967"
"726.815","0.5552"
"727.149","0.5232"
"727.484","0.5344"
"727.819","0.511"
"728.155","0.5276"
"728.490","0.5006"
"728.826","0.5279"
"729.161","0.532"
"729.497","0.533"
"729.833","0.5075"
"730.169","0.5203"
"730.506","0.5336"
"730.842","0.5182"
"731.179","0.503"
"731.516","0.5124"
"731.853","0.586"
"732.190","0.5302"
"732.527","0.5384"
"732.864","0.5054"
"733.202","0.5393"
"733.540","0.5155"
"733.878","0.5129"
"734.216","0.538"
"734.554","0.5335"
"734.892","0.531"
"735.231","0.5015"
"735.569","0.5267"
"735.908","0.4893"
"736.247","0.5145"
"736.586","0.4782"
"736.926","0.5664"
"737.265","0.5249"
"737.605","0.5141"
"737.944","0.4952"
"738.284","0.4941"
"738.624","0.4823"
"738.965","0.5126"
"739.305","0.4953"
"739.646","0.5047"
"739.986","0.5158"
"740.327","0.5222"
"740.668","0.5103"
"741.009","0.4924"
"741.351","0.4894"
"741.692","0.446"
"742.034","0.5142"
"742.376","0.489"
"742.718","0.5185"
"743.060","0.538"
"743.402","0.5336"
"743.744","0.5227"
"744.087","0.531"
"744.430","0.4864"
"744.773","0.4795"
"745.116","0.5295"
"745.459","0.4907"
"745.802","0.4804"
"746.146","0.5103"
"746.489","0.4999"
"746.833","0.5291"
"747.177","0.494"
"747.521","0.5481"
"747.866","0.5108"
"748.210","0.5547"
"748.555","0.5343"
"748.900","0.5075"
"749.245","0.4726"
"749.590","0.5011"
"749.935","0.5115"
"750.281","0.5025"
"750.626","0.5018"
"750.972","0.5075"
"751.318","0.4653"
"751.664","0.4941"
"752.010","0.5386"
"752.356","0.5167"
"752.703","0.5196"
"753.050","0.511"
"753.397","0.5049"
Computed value 0.11 nm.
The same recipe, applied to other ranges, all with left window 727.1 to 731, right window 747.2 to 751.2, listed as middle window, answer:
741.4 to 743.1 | 0.06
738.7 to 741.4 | 0.06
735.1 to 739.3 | 0.08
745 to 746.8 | 0.04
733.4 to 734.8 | -0.02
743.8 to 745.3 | 0.02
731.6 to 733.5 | -0.06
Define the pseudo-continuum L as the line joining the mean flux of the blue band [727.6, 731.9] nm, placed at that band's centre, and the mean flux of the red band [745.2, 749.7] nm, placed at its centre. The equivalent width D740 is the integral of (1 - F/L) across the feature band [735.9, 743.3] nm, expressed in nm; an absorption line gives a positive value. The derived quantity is 0.15 nm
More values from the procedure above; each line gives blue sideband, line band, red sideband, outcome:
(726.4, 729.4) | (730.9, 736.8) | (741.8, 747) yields -0.03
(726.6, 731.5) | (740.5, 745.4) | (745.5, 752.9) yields 0.08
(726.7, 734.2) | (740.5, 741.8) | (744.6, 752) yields 0.07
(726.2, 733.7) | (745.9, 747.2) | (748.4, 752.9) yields 0.00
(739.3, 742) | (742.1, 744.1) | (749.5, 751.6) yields -0.09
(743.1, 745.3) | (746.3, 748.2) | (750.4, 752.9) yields -0.03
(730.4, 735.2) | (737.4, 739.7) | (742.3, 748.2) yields 0.09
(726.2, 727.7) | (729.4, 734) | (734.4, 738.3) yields -0.05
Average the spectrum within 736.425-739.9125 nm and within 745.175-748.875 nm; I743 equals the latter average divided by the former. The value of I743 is 1.0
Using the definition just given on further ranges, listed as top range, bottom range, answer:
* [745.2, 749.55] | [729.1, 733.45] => 0.97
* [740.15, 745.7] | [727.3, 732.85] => 0.96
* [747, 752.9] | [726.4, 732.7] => 0.97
